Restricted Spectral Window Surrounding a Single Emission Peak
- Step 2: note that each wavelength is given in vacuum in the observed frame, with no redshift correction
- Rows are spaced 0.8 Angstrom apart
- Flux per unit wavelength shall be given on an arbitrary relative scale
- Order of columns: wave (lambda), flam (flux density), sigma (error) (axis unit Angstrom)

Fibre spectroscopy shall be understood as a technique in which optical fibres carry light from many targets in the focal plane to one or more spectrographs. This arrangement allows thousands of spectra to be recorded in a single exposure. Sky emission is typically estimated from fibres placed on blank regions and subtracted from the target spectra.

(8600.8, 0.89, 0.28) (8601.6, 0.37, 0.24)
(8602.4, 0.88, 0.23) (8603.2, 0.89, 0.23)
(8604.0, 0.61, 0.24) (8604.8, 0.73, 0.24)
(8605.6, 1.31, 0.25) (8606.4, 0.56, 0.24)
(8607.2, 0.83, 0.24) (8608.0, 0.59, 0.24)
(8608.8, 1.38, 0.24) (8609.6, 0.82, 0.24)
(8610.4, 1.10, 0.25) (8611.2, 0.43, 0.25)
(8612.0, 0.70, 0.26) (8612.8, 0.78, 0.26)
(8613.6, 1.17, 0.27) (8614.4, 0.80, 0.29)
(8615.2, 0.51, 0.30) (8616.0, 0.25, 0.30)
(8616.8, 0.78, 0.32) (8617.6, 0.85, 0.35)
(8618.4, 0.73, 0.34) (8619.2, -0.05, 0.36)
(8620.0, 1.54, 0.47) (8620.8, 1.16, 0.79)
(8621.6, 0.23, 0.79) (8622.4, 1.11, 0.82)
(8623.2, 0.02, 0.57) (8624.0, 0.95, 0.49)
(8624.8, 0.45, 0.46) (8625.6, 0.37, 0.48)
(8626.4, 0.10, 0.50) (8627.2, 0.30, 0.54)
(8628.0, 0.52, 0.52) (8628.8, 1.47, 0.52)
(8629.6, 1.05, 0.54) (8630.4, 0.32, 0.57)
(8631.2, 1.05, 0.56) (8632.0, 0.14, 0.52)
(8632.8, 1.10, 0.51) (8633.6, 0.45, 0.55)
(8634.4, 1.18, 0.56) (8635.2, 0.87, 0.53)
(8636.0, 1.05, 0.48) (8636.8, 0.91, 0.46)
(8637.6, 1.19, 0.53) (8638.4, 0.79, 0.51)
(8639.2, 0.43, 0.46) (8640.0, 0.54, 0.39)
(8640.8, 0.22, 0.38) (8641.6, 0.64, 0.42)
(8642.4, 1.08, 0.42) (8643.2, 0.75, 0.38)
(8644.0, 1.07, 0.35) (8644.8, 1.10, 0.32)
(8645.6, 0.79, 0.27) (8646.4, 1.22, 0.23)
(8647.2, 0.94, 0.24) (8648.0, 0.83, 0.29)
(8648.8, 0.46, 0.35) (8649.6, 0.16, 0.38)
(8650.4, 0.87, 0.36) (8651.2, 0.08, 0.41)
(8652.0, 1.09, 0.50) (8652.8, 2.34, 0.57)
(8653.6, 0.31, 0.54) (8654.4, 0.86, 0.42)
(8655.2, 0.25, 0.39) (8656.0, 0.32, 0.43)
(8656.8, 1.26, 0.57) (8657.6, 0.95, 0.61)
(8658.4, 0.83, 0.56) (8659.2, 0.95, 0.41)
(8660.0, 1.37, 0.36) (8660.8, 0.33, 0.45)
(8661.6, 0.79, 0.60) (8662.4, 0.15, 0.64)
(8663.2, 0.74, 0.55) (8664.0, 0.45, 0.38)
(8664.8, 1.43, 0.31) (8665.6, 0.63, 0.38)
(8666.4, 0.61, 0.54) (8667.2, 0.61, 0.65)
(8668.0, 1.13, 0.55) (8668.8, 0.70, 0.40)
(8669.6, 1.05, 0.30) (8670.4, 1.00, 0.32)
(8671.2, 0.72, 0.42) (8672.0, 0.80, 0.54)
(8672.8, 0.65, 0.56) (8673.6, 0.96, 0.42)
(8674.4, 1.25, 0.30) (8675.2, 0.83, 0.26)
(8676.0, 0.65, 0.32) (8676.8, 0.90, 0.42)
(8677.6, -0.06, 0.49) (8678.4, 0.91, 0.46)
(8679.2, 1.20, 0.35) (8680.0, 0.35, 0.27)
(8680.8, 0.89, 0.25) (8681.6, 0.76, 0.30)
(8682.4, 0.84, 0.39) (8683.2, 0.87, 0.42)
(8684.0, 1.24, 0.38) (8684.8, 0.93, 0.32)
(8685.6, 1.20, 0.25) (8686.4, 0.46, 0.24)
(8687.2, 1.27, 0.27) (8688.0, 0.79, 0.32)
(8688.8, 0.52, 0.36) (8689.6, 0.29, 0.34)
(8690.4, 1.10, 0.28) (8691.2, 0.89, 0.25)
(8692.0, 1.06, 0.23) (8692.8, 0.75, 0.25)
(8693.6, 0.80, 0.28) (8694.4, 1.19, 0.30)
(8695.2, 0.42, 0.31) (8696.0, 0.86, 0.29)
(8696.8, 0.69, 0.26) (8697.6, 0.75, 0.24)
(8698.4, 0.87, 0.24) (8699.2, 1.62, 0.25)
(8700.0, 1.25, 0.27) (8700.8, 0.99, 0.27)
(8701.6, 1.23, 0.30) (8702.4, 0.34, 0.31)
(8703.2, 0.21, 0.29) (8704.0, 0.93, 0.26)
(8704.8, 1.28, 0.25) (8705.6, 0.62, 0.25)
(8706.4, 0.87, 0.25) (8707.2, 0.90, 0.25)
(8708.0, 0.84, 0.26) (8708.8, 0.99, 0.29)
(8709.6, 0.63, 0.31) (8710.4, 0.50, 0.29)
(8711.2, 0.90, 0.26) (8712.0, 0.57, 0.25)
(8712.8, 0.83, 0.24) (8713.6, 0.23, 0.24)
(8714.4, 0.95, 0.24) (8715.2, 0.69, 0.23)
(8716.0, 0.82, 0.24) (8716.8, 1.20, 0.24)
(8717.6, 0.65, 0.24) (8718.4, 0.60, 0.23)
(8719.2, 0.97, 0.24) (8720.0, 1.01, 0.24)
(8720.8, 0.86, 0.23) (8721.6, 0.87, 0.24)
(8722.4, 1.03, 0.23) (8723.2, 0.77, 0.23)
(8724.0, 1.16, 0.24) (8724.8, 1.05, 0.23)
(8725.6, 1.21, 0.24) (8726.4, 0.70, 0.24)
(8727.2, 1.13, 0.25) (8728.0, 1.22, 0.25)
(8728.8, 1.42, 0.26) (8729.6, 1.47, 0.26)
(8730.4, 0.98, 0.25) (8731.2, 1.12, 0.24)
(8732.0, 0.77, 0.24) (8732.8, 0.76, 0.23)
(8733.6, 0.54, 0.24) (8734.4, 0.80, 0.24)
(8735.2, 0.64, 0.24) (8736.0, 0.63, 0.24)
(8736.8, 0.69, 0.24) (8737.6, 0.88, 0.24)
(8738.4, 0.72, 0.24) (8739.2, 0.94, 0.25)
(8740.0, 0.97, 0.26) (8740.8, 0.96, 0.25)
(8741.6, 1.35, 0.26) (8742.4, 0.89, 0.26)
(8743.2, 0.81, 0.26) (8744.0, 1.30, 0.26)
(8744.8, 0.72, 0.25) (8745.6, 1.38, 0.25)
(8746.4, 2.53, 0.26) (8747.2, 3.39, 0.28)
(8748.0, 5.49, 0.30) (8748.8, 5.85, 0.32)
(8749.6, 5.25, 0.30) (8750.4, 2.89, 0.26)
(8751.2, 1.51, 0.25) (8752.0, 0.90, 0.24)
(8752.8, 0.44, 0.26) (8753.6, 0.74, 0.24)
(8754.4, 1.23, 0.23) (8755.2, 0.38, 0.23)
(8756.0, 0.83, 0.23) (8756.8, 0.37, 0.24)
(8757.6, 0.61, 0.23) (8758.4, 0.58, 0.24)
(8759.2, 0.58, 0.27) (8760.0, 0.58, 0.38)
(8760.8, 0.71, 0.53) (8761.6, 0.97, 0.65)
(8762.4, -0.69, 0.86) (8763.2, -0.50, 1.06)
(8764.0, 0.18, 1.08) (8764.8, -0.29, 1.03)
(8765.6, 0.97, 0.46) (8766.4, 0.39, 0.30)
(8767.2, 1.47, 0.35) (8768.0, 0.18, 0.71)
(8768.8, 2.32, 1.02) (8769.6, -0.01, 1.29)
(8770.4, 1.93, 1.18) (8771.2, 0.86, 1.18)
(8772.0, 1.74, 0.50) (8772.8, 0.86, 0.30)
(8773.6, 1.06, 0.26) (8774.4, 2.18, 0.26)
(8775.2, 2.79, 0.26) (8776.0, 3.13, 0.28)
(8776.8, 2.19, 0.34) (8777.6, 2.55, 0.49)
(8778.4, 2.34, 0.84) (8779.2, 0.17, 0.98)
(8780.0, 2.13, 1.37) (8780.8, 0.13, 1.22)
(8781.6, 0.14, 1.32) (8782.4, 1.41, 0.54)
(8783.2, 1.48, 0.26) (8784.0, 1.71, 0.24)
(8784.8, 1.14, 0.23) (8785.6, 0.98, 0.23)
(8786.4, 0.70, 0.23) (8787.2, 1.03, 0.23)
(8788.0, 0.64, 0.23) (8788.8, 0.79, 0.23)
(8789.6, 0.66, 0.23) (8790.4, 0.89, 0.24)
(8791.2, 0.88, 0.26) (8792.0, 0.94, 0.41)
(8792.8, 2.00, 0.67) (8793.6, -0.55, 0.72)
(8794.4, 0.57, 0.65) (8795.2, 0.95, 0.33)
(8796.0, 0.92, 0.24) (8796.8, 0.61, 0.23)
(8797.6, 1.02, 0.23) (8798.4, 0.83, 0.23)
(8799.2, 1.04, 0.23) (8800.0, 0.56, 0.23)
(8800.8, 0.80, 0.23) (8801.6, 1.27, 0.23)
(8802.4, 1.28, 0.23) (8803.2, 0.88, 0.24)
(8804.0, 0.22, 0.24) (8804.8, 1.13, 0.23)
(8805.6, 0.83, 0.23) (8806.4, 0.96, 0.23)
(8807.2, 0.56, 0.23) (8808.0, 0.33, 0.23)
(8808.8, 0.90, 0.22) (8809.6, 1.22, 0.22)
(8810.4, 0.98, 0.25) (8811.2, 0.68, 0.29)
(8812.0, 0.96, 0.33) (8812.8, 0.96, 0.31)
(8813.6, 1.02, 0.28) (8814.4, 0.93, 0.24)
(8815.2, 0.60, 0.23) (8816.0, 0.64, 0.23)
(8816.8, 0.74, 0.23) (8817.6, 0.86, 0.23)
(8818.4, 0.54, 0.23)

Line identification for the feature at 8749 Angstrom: H-alpha 6563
